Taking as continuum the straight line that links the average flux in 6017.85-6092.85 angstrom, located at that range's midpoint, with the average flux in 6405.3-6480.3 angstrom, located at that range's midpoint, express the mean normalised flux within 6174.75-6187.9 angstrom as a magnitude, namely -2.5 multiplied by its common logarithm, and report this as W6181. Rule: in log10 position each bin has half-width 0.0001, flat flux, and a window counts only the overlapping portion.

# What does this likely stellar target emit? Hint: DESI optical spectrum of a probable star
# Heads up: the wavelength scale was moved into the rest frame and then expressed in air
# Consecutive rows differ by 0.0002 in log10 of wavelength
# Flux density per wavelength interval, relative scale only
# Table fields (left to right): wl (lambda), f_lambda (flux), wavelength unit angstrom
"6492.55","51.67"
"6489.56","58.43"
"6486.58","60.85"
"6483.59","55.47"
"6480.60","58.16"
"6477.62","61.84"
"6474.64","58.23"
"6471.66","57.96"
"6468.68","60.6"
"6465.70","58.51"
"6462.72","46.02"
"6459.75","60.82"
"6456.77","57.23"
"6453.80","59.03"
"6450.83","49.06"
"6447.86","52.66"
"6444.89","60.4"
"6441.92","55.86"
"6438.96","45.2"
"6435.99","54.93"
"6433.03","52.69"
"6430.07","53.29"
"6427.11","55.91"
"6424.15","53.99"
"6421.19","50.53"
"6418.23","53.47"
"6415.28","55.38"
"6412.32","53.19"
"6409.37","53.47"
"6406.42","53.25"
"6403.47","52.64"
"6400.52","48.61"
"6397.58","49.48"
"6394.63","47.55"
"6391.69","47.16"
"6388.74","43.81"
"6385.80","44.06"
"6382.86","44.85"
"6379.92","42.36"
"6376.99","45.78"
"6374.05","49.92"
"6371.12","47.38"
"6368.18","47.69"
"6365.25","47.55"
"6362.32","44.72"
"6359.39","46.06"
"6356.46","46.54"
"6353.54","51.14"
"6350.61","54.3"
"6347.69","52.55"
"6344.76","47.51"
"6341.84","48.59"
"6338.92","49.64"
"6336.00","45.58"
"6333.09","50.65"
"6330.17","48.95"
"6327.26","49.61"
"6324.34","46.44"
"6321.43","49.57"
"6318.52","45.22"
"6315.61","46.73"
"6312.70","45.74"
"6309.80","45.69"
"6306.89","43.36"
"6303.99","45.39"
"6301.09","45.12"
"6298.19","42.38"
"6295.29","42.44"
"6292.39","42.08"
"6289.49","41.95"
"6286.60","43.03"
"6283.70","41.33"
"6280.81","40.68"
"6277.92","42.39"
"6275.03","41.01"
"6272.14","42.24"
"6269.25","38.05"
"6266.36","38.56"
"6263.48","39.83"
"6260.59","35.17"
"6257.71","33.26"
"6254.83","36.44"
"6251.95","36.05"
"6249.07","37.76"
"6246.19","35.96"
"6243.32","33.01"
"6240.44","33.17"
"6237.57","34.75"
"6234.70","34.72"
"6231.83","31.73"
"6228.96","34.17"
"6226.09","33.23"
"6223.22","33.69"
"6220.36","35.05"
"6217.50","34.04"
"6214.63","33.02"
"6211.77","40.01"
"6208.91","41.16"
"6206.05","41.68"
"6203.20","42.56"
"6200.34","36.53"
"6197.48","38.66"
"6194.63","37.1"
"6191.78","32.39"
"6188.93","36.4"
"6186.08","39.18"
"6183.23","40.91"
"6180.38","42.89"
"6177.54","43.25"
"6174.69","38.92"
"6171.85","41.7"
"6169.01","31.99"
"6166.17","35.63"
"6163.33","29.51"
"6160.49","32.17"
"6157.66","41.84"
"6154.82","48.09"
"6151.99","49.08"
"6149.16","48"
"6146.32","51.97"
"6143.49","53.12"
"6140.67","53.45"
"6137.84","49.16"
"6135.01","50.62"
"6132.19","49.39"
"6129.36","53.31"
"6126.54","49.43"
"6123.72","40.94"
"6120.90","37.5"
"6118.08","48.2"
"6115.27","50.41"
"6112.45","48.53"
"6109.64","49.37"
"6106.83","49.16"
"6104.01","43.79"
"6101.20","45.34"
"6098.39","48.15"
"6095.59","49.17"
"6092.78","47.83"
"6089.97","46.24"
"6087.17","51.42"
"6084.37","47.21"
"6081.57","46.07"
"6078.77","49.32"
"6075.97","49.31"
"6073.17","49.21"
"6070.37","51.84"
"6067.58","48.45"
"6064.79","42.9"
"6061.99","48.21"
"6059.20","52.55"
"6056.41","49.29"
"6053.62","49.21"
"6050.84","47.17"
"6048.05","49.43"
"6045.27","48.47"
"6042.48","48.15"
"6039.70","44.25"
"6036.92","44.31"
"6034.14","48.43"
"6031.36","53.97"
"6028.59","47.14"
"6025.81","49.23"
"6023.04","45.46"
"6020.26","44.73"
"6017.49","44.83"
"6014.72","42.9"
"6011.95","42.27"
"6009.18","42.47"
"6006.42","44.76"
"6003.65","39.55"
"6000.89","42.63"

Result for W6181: 0.22 mag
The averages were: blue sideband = 48.1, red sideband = 55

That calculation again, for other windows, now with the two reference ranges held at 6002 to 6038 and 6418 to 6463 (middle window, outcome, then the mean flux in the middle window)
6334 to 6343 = 0.08 mag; 48.1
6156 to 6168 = 0.35 mag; 34.9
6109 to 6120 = -0.03 mag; 48.6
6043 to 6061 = -0.07 mag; 49.3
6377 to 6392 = 0.19 mag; 44.4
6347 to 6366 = 0.07 mag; 48.9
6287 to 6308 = 0.18 mag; 43.3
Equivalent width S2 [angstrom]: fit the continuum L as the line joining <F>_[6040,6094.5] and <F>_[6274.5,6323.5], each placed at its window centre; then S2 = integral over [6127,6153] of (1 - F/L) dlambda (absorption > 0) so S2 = -2.1 angstrom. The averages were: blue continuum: 48.5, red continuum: 43.9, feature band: 50.9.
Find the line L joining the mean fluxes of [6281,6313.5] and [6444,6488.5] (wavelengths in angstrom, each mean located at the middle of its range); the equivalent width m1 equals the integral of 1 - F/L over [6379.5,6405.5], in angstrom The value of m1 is 2.08 angstrom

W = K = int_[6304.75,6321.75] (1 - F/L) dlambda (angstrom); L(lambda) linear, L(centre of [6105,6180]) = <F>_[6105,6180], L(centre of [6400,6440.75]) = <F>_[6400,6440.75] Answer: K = 1.4 angstrom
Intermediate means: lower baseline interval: 45.1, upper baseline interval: 52.7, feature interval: 45.8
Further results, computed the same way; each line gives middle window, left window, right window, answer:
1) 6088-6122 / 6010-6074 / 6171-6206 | -2.5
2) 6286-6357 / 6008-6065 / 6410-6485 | 7.9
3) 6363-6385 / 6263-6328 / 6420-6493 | 1.3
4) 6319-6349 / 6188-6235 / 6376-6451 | -2.4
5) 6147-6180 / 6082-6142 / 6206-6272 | 2.1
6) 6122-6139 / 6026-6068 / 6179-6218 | -2.3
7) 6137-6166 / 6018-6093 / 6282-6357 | 1.5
